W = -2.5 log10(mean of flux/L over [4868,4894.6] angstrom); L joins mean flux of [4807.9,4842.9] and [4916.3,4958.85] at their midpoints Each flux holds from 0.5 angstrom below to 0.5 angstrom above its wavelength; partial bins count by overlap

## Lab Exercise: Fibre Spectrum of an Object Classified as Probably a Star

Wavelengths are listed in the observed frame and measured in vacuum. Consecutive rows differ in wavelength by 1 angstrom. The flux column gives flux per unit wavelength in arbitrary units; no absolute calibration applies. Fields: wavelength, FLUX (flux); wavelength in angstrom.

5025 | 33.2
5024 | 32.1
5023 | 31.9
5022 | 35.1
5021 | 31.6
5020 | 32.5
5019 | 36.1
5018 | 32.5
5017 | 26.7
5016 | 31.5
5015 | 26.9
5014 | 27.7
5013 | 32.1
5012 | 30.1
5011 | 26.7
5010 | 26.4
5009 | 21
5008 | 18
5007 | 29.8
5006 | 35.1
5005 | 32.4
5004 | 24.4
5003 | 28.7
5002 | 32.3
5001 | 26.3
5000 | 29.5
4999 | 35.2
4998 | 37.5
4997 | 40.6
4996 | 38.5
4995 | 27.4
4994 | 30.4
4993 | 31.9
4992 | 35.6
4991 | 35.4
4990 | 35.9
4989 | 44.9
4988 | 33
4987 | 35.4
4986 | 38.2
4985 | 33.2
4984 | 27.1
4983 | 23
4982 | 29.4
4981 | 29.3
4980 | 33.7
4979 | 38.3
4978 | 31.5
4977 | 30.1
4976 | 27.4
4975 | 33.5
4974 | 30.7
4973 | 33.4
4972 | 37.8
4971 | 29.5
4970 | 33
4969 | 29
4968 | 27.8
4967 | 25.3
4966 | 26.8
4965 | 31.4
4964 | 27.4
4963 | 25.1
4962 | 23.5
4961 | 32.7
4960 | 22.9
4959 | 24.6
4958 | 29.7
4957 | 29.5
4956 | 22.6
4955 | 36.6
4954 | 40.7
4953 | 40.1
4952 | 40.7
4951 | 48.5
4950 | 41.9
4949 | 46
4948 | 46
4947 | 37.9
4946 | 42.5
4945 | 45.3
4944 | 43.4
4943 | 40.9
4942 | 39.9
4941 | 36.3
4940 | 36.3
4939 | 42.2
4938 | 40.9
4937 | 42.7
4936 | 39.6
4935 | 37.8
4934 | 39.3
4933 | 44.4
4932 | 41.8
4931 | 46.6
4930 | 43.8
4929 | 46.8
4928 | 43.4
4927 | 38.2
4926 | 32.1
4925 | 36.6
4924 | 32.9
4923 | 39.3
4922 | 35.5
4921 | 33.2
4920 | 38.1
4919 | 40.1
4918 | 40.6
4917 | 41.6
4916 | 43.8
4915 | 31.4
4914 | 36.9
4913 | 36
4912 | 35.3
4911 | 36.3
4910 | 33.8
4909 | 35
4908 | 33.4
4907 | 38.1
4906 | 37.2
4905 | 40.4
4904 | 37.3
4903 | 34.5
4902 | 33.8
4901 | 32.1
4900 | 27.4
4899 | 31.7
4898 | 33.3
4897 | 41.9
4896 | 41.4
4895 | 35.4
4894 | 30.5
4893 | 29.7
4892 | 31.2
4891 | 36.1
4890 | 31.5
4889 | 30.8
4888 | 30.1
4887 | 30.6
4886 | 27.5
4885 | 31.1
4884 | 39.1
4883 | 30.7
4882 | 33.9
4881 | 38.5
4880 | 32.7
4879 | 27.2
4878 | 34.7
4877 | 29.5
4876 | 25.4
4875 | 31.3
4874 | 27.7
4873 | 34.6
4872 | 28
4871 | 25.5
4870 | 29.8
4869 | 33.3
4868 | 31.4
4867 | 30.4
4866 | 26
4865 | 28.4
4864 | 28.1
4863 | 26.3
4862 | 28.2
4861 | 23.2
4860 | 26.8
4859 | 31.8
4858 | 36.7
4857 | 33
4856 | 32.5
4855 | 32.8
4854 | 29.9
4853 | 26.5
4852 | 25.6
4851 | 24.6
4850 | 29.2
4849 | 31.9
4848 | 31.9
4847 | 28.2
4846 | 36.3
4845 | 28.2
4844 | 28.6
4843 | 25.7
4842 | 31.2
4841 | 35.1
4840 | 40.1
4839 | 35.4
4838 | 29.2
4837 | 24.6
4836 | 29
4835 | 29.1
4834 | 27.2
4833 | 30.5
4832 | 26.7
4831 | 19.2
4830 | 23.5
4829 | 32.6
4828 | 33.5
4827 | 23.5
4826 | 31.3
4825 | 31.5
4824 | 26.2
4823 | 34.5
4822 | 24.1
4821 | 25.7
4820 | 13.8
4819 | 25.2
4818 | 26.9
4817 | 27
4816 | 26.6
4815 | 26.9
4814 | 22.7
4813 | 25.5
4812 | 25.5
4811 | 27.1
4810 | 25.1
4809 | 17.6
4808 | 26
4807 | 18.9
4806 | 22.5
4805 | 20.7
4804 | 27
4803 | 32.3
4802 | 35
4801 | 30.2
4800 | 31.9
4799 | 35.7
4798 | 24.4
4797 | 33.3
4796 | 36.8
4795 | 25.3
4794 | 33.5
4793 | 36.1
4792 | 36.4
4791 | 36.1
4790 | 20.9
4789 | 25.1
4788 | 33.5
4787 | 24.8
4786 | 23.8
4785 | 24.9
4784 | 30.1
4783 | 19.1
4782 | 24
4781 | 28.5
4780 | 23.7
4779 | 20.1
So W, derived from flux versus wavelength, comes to 0.07 mag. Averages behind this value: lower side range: 27.4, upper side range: 39.5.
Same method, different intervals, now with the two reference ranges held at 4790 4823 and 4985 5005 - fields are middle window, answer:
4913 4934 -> -0.24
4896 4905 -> -0.14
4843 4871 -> -0.01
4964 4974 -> 0.09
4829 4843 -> -0.03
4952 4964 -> 0.08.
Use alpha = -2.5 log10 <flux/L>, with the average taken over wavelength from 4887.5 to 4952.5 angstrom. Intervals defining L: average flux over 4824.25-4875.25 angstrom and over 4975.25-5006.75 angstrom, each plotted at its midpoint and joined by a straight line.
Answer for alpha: -0.22 mag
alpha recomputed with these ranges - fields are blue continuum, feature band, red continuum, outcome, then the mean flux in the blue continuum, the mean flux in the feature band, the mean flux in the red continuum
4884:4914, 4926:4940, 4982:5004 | -0.23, 34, 41.6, 33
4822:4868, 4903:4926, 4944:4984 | -0.17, 29.4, 36.8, 33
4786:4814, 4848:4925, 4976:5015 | -0.11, 28.2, 32.7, 31.4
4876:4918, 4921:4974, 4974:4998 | -0.09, 34.2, 36.4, 33.2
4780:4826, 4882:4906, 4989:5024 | -0.15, 27.3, 33.5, 31.2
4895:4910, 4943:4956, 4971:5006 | -0.22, 35.5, 41.6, 32.7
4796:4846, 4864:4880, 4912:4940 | 0.13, 27.8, 29.6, 39.3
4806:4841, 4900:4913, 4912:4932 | 0.05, 26.9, 35.3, 38.8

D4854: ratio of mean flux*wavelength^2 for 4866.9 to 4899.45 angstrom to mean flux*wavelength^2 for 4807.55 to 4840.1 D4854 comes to 1.2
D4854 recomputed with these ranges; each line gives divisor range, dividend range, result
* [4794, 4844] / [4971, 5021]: 1.22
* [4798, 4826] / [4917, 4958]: 1.58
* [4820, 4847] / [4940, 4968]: 1.27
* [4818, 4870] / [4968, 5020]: 1.15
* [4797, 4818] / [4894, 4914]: 1.38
